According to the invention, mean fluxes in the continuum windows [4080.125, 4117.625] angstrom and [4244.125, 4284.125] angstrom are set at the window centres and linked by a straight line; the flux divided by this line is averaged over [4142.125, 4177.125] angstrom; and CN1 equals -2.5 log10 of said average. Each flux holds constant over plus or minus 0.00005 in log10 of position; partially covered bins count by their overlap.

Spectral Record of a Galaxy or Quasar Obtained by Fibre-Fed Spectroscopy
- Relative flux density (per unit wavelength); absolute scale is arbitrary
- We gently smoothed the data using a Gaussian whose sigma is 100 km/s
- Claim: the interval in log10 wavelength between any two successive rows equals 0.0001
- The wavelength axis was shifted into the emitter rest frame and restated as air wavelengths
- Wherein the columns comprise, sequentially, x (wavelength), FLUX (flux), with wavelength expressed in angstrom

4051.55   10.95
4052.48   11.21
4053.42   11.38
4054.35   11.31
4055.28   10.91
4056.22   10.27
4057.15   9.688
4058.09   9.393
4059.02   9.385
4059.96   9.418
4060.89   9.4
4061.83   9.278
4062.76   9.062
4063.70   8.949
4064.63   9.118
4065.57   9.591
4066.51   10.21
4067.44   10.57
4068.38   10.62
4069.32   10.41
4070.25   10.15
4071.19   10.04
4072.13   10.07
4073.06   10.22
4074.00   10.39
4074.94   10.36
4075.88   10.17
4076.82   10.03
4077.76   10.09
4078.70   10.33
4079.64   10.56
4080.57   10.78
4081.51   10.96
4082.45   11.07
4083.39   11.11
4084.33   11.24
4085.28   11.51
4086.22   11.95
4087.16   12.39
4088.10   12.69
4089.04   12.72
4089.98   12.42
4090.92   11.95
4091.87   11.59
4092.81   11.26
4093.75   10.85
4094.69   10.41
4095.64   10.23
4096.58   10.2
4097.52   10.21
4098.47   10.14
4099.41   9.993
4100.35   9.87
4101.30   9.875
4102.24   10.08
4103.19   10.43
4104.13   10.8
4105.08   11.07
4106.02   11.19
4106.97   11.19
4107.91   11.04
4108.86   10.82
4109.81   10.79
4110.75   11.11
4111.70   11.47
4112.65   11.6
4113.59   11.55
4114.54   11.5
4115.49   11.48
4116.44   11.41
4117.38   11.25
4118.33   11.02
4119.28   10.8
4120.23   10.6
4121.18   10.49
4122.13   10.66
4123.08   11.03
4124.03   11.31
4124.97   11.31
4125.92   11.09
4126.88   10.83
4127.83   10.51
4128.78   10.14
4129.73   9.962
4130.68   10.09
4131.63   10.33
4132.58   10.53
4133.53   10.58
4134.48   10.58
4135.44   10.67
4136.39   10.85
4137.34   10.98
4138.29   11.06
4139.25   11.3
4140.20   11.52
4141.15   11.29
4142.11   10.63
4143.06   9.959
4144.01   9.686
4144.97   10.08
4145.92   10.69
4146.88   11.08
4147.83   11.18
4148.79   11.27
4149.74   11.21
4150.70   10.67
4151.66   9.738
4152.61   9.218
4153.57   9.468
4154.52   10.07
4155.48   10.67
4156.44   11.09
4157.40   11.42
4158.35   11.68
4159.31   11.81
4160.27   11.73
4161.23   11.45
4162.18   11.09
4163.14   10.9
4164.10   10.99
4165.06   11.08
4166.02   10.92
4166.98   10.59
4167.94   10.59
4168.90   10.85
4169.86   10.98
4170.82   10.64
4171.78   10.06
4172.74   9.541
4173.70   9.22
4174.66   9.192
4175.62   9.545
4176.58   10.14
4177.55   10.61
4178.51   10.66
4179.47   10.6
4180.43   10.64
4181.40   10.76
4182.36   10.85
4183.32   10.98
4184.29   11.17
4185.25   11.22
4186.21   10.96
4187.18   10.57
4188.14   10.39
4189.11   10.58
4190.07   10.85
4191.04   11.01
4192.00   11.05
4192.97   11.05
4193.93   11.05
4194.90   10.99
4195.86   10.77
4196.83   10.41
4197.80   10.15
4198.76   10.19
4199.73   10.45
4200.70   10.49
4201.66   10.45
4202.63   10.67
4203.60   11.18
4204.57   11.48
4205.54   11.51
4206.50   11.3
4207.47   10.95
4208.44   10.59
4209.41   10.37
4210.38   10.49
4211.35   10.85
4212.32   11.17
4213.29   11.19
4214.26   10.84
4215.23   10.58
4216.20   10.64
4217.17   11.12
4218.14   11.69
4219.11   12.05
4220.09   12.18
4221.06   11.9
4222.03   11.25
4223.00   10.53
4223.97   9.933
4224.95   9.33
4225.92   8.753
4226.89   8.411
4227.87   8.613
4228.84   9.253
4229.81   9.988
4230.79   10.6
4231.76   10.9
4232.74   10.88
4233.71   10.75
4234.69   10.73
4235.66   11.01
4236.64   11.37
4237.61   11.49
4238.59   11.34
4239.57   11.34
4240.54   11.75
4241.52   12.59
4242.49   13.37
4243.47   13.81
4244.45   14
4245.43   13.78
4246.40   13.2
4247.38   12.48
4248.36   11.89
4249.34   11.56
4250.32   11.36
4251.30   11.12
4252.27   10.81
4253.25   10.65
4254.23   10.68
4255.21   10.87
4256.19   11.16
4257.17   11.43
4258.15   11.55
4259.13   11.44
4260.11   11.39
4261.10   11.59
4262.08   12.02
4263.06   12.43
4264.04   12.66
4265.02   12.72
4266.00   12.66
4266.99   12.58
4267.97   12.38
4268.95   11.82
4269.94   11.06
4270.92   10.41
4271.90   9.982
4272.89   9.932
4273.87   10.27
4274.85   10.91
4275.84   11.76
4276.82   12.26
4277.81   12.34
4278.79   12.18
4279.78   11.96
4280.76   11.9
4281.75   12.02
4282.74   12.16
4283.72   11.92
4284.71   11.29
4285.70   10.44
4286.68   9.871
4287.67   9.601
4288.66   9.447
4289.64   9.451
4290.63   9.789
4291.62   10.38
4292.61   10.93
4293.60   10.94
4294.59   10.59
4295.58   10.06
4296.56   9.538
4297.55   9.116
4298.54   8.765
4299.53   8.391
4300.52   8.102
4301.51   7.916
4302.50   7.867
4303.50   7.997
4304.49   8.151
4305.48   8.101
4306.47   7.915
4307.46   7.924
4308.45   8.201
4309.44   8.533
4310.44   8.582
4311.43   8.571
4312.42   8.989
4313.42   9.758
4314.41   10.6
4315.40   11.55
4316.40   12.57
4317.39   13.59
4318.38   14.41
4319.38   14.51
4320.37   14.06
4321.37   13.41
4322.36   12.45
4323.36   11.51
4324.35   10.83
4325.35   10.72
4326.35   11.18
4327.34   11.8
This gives 0.08 mag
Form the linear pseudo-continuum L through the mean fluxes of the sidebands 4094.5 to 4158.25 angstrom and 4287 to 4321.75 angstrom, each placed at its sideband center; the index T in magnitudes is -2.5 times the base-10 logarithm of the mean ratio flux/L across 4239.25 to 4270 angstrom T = -0.18 mag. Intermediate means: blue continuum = 10.7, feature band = 12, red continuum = 9.94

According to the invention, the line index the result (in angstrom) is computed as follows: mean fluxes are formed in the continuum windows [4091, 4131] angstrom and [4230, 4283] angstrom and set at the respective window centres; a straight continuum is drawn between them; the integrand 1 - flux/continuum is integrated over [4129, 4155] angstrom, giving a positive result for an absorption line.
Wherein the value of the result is 1.1 angstrom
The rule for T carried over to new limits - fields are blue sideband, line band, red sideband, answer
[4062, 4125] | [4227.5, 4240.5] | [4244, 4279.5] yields 0.083 mag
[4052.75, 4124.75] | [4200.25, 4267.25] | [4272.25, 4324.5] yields -0.074 mag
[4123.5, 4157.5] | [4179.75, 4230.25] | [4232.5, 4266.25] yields 0.064 mag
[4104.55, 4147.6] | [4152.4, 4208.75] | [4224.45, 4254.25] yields 0.033 mag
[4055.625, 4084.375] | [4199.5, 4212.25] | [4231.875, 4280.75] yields 0.041 mag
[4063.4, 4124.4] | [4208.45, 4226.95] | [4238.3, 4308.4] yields 0.015 mag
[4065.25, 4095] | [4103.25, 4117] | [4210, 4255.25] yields -0.023 mag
